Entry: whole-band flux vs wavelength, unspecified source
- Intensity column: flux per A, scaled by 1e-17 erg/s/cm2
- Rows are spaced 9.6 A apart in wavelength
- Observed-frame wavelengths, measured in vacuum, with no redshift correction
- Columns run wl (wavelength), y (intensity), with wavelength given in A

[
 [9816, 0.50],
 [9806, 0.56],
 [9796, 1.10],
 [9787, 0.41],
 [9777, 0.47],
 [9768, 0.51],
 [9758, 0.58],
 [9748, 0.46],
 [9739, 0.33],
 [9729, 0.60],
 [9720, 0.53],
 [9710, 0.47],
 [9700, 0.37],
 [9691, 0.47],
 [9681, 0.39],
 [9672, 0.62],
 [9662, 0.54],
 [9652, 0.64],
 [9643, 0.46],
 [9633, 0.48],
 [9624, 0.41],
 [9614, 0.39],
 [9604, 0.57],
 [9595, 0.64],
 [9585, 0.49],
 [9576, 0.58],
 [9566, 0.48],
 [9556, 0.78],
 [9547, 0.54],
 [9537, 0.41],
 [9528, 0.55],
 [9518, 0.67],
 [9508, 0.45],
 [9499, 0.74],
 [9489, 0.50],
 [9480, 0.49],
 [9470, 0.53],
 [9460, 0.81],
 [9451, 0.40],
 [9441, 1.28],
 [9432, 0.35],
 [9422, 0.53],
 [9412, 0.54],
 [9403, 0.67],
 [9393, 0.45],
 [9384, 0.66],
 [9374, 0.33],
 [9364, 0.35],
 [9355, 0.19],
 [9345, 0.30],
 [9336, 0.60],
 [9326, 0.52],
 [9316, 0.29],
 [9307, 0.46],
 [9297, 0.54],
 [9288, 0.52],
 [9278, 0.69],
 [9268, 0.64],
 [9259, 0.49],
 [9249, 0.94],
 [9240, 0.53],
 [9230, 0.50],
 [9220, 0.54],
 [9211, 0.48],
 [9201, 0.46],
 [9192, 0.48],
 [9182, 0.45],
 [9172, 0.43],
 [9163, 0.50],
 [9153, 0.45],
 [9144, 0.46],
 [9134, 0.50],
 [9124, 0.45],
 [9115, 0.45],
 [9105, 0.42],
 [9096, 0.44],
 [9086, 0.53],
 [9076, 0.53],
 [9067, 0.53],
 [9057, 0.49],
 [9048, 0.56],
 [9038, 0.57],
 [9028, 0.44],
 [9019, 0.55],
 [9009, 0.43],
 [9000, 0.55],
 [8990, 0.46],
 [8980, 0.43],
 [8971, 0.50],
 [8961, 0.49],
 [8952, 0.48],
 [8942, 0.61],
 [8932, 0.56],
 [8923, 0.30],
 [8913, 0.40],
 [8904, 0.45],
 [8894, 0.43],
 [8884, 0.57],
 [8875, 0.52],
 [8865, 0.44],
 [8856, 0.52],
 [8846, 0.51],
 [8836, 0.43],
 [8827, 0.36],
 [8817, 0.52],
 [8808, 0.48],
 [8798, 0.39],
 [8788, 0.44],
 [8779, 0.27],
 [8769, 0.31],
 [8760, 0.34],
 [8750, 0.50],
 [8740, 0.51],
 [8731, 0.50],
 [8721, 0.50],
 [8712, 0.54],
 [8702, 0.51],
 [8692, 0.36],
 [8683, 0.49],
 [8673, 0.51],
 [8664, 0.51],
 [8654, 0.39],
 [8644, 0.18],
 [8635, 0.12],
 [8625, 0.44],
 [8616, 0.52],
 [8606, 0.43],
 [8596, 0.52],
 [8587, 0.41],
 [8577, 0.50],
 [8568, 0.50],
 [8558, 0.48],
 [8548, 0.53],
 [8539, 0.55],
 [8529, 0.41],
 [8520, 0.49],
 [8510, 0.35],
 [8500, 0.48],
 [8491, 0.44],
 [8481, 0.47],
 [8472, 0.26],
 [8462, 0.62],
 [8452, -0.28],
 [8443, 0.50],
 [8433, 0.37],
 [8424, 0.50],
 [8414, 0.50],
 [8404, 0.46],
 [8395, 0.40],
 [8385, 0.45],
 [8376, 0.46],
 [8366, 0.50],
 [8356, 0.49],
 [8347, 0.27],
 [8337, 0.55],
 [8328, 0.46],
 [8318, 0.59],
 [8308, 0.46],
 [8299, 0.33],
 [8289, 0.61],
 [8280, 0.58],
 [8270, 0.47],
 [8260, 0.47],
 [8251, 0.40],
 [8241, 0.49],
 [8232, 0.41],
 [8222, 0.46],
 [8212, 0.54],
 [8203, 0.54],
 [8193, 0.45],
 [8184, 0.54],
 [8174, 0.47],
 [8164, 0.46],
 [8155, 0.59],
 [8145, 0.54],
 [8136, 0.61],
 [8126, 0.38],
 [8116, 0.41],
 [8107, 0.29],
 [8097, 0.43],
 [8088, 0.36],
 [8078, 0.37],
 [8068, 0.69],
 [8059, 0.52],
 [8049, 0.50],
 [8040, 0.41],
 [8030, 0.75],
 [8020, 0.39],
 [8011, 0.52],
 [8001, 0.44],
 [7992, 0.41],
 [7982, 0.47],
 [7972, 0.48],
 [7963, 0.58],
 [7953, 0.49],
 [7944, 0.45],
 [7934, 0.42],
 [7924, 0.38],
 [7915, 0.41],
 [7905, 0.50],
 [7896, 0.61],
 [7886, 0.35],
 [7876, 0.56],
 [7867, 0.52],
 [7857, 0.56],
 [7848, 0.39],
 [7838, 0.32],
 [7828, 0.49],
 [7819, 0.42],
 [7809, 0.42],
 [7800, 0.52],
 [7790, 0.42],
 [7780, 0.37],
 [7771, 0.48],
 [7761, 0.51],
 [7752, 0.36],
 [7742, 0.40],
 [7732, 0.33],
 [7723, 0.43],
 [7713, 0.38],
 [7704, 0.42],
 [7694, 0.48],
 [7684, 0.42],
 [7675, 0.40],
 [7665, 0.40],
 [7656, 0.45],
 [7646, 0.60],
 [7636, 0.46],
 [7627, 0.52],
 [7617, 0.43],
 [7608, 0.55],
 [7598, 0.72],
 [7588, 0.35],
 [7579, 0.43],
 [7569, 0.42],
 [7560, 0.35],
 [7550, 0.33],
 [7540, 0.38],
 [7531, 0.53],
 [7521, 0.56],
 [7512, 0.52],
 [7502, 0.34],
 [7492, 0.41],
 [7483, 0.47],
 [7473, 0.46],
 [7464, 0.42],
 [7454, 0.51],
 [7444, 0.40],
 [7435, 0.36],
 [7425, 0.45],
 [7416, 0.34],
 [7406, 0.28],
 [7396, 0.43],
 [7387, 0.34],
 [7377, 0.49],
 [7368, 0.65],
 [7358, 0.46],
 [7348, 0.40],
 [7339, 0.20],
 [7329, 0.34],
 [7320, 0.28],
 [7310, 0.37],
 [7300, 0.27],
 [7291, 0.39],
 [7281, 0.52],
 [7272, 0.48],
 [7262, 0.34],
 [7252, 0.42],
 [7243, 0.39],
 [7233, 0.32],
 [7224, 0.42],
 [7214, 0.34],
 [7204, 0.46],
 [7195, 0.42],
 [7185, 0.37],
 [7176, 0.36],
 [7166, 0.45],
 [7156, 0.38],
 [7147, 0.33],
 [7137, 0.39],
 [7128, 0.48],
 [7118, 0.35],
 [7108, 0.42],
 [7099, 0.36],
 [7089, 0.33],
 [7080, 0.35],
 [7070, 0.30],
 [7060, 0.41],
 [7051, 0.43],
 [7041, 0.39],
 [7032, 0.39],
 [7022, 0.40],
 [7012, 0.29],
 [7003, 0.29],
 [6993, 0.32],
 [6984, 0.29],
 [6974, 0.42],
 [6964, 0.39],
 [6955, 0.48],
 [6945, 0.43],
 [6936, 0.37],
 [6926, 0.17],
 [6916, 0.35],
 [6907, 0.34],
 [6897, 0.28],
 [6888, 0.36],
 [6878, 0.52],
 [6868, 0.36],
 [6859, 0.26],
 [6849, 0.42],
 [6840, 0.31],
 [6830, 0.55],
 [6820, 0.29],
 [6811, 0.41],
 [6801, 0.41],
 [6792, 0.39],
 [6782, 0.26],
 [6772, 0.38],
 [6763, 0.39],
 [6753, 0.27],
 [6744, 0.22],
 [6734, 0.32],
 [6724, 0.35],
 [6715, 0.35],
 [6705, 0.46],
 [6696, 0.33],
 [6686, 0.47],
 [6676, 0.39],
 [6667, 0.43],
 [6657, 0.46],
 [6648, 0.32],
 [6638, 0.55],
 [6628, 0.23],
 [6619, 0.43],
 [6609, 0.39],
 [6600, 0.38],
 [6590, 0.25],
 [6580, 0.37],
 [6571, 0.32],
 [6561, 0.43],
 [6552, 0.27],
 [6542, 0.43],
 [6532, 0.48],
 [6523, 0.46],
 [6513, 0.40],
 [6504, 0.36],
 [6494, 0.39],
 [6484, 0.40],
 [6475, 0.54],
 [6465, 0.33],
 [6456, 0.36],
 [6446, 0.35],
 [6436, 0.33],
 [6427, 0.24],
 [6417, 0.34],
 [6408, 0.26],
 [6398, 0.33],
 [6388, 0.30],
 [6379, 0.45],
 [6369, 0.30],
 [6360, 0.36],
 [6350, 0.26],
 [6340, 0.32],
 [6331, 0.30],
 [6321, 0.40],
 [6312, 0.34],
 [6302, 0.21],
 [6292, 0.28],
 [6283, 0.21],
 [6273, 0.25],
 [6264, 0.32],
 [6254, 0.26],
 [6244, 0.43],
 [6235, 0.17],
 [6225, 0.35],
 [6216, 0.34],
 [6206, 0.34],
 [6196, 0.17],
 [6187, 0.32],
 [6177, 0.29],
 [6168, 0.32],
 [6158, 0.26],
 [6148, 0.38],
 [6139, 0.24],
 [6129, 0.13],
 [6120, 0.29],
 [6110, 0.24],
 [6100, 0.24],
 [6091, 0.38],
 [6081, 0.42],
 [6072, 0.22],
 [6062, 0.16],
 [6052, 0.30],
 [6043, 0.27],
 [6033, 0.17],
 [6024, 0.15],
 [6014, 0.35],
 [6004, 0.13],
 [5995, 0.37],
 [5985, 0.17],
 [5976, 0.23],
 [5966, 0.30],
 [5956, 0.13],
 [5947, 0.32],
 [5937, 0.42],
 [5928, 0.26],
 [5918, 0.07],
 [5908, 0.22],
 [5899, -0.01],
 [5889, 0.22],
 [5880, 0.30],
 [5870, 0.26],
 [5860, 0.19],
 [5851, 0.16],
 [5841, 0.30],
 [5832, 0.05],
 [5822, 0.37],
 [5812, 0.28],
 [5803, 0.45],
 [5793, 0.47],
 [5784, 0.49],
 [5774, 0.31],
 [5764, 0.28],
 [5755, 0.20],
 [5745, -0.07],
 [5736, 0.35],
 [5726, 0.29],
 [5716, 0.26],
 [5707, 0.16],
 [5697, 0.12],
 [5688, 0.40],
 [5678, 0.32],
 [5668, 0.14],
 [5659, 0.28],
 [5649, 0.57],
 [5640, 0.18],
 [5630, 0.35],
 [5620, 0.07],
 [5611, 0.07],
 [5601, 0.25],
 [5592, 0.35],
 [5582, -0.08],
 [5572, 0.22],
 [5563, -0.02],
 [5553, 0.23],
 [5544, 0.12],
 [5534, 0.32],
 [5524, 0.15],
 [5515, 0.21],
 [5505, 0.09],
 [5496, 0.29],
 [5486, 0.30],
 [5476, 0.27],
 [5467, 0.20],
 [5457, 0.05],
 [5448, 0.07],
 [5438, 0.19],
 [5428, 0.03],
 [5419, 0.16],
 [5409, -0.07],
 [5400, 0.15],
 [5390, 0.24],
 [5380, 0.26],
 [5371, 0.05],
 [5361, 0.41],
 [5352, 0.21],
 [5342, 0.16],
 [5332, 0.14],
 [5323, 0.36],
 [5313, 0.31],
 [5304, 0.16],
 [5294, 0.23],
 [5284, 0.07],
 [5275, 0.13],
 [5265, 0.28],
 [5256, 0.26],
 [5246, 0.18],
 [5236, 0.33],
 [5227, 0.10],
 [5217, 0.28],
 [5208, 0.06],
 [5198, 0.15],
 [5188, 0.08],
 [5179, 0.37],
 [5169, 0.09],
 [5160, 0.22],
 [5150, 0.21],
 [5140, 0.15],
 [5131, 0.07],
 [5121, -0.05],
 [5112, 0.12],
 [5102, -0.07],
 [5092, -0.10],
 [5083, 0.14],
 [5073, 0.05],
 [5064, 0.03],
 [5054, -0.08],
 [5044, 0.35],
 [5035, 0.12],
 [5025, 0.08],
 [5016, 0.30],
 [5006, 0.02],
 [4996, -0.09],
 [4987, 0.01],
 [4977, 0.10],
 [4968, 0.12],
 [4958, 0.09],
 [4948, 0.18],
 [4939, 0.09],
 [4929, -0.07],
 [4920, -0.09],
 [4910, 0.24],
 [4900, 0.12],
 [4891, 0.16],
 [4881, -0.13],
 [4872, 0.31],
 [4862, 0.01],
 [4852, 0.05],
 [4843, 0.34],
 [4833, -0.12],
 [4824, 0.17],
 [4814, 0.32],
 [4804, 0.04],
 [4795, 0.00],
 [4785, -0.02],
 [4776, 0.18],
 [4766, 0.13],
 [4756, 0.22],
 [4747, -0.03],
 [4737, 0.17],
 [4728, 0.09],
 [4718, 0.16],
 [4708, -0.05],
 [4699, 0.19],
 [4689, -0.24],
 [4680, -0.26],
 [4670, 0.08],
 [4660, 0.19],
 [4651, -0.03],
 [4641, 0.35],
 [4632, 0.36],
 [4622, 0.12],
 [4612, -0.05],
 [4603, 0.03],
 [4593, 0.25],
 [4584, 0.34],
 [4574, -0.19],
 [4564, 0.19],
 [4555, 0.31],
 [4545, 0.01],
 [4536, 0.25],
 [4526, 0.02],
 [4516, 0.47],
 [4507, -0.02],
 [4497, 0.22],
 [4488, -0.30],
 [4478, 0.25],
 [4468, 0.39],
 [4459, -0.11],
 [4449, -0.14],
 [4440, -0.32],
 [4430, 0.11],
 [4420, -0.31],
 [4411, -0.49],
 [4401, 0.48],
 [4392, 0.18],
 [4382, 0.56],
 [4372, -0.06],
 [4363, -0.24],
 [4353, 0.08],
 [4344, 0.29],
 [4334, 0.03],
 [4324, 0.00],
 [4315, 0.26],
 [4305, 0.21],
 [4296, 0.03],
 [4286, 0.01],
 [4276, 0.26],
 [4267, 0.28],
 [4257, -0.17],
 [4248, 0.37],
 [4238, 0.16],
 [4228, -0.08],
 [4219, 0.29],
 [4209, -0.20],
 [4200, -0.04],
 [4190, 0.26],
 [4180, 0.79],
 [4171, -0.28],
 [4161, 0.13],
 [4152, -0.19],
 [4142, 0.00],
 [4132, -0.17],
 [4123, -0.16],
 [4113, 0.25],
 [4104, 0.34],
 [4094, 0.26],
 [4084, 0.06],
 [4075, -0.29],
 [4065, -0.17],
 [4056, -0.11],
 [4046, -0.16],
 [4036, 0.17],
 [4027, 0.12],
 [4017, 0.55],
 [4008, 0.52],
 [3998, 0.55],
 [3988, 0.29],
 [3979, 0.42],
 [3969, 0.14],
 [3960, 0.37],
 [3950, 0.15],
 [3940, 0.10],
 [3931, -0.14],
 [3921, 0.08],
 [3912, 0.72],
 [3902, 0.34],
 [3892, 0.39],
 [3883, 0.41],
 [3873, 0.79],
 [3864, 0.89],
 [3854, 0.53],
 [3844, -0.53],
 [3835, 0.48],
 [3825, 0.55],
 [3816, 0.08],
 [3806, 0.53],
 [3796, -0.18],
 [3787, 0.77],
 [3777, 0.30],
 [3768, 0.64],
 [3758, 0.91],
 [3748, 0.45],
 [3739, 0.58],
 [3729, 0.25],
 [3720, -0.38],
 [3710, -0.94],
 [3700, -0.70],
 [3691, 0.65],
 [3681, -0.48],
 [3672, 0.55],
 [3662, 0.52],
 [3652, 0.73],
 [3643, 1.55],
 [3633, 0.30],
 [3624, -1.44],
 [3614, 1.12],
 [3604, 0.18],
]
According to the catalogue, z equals 0.408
